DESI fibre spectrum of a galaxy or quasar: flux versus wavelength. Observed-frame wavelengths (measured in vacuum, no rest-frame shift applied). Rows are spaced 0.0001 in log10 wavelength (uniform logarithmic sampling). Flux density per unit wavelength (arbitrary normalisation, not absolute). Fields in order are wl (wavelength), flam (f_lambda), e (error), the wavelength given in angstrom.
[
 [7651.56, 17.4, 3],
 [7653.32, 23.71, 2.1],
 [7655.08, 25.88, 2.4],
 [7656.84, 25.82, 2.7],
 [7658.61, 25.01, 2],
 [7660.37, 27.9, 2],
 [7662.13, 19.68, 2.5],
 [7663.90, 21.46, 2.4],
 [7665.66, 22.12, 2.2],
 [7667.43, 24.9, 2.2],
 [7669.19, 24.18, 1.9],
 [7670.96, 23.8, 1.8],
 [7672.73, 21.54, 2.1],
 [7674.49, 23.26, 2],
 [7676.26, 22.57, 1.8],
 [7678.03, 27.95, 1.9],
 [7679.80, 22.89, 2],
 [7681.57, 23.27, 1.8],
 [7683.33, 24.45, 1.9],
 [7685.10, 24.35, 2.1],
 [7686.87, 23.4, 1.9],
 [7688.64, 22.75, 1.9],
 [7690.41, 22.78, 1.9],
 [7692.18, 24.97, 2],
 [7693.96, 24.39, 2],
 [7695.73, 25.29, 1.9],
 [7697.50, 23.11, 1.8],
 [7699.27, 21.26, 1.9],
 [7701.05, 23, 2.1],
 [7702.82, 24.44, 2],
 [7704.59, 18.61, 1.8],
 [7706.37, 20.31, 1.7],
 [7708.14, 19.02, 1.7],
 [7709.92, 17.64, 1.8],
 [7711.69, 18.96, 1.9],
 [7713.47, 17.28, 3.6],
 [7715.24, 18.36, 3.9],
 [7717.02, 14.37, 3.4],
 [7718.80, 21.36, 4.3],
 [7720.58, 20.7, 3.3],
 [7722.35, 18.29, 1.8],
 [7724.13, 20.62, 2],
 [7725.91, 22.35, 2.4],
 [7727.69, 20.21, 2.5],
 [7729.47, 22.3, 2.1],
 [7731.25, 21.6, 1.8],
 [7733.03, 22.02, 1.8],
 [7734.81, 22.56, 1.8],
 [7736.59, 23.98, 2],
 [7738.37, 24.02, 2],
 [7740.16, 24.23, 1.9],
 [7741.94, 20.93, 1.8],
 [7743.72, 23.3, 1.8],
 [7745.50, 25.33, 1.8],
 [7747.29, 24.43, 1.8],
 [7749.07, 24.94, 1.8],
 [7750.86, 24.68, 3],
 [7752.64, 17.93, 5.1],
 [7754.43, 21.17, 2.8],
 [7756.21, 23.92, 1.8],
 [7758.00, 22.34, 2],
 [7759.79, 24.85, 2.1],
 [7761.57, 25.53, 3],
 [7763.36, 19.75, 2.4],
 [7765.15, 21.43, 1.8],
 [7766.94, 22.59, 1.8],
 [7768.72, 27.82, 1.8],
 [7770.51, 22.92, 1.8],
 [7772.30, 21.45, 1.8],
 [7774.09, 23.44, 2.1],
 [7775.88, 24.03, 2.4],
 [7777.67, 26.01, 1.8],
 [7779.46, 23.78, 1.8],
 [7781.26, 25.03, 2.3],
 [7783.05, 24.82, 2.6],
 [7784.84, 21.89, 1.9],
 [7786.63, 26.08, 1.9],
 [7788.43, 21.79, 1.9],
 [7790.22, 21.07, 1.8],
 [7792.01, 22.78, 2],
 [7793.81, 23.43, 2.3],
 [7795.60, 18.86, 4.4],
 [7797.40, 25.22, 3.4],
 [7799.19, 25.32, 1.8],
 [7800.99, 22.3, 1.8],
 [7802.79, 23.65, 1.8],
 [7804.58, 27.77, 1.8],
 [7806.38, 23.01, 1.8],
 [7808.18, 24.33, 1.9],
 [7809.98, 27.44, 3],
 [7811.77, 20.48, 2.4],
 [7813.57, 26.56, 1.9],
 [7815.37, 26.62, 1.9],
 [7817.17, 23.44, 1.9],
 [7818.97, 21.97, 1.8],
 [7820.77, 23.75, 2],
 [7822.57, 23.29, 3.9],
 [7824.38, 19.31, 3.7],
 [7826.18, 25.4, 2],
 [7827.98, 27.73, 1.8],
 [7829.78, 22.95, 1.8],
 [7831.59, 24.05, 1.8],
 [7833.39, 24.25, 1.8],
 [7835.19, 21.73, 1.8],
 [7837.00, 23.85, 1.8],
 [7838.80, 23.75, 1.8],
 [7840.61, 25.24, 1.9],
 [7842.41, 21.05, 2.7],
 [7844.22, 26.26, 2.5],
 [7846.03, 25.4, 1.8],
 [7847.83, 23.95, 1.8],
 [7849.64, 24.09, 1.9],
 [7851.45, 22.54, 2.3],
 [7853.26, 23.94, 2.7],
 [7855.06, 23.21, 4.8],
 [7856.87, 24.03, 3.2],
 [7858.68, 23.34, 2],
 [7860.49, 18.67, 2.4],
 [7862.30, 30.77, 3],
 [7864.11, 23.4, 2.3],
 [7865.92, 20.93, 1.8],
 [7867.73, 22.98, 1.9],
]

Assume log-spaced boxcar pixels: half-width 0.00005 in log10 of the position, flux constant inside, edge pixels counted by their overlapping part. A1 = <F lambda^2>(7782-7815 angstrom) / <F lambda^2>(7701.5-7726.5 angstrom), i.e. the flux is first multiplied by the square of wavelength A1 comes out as 1.2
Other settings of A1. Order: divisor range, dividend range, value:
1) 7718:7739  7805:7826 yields 1.12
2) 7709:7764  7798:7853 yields 1.14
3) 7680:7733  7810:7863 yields 1.15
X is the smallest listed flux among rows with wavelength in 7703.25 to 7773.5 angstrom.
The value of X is 14.37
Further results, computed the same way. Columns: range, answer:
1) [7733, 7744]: 20.93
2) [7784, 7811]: 18.86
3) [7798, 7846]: 19.31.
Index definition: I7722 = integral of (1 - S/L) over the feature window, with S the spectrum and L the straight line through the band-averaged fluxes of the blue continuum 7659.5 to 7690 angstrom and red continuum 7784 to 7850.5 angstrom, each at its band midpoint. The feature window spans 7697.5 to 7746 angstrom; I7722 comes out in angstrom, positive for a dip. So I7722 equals 5.4 angstrom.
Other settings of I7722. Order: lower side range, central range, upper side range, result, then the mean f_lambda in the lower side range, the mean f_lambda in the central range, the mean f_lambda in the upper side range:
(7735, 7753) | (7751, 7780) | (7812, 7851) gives 0.6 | 23.5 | 23.1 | 23.9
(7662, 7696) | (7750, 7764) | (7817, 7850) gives 0.6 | 23.5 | 22.6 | 23.8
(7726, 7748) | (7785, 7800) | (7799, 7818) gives 0.8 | 22.9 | 23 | 24.6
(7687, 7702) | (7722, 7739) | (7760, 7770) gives 1.2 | 23.4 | 21.9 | 23.5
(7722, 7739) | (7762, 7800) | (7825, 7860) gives -0.9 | 21.9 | 23.3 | 23.9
